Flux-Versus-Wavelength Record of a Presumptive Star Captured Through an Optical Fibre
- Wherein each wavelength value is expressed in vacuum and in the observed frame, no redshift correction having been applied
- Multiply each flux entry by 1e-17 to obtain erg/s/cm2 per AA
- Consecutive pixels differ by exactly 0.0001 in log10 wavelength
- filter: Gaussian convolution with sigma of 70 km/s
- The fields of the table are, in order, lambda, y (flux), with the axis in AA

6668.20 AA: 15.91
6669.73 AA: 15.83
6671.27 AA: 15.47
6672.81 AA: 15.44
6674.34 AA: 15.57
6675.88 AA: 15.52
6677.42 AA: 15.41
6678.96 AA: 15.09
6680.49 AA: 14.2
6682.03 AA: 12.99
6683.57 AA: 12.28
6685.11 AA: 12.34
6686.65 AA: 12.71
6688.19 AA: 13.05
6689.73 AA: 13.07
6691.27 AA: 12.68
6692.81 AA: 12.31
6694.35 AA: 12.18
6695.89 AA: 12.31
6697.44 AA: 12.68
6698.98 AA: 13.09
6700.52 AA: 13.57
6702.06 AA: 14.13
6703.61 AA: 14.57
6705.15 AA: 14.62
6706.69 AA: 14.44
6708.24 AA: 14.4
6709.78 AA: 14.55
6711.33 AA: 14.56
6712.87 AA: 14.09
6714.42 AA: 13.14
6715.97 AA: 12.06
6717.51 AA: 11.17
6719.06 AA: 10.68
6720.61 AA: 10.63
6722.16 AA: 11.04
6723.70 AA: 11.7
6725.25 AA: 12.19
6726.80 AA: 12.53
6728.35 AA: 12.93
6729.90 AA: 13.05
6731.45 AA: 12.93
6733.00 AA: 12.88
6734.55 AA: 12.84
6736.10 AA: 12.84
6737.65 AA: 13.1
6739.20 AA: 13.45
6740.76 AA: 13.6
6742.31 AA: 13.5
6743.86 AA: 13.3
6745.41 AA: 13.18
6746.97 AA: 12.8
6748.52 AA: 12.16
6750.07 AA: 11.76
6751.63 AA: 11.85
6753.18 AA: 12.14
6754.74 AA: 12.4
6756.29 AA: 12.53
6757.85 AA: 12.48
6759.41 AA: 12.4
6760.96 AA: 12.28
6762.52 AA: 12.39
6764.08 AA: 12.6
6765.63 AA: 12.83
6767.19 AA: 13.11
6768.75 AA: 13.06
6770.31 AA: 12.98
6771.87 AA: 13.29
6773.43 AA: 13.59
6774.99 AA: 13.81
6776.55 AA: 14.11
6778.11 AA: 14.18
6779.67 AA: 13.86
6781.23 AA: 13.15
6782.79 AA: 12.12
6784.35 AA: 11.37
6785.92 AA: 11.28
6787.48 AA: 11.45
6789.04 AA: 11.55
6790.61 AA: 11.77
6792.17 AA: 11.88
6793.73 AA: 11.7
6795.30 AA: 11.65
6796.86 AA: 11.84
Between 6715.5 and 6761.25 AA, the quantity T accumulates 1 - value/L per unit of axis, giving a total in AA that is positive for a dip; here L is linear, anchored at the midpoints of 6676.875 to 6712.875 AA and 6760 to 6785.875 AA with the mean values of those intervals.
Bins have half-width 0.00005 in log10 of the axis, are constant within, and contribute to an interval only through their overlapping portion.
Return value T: 2.81 AA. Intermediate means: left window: 13.5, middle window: 12.4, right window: 13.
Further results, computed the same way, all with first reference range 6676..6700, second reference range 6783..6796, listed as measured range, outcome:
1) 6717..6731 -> 0.9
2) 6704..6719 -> -0.9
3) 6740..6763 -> -0.8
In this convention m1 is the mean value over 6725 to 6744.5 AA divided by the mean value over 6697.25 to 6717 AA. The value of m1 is 0.9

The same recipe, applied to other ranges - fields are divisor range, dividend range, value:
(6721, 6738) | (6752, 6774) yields 1.02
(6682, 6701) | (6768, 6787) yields 1.03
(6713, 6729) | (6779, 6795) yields 1.01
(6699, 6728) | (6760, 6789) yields 0.99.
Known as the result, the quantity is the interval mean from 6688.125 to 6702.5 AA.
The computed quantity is 12.9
